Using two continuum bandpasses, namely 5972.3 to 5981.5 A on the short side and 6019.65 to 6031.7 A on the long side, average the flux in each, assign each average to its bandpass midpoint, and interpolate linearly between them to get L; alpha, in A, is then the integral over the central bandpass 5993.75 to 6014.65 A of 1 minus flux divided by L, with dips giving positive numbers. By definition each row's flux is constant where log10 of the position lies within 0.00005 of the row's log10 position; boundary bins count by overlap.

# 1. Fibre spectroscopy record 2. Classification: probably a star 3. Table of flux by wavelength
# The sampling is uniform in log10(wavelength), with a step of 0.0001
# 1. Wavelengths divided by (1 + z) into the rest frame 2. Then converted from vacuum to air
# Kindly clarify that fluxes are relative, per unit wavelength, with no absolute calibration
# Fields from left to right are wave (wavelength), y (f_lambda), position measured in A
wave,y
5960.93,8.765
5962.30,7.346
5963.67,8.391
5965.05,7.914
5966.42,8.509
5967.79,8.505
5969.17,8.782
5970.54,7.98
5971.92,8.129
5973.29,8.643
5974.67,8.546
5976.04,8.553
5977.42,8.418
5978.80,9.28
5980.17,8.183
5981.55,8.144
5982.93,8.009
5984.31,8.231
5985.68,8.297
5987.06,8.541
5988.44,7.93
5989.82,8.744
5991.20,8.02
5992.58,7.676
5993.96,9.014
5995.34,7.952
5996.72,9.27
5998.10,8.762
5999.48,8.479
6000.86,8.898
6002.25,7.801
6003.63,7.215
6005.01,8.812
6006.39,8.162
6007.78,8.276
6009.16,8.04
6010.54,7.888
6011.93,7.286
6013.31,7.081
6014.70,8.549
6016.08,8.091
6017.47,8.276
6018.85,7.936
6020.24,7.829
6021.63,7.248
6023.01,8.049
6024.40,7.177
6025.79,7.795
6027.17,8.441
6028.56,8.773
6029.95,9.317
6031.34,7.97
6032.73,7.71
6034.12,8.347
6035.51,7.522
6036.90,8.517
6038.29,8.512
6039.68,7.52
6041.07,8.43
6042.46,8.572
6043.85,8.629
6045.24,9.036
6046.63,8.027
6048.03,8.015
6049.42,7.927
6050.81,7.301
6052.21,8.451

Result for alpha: 0.3 A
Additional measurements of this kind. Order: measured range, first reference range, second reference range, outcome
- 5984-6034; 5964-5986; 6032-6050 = 0.9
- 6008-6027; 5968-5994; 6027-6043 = 1.1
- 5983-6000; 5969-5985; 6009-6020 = -0.4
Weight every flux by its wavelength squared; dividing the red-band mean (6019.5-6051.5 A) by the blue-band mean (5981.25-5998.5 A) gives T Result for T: 1.0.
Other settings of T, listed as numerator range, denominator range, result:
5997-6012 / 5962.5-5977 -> 0.99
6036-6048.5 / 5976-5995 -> 1.02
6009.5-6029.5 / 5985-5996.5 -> 0.96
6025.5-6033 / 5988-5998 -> 1.01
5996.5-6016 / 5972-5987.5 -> 0.98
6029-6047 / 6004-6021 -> 1.05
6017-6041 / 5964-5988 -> 0.98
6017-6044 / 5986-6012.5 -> 0.99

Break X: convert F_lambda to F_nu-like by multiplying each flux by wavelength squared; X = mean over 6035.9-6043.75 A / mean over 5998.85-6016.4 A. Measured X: 1.0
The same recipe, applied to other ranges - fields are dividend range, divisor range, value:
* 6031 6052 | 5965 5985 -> 0.99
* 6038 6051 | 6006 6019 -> 1.05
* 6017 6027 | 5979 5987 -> 0.95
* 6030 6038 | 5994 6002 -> 0.95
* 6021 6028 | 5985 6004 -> 0.94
